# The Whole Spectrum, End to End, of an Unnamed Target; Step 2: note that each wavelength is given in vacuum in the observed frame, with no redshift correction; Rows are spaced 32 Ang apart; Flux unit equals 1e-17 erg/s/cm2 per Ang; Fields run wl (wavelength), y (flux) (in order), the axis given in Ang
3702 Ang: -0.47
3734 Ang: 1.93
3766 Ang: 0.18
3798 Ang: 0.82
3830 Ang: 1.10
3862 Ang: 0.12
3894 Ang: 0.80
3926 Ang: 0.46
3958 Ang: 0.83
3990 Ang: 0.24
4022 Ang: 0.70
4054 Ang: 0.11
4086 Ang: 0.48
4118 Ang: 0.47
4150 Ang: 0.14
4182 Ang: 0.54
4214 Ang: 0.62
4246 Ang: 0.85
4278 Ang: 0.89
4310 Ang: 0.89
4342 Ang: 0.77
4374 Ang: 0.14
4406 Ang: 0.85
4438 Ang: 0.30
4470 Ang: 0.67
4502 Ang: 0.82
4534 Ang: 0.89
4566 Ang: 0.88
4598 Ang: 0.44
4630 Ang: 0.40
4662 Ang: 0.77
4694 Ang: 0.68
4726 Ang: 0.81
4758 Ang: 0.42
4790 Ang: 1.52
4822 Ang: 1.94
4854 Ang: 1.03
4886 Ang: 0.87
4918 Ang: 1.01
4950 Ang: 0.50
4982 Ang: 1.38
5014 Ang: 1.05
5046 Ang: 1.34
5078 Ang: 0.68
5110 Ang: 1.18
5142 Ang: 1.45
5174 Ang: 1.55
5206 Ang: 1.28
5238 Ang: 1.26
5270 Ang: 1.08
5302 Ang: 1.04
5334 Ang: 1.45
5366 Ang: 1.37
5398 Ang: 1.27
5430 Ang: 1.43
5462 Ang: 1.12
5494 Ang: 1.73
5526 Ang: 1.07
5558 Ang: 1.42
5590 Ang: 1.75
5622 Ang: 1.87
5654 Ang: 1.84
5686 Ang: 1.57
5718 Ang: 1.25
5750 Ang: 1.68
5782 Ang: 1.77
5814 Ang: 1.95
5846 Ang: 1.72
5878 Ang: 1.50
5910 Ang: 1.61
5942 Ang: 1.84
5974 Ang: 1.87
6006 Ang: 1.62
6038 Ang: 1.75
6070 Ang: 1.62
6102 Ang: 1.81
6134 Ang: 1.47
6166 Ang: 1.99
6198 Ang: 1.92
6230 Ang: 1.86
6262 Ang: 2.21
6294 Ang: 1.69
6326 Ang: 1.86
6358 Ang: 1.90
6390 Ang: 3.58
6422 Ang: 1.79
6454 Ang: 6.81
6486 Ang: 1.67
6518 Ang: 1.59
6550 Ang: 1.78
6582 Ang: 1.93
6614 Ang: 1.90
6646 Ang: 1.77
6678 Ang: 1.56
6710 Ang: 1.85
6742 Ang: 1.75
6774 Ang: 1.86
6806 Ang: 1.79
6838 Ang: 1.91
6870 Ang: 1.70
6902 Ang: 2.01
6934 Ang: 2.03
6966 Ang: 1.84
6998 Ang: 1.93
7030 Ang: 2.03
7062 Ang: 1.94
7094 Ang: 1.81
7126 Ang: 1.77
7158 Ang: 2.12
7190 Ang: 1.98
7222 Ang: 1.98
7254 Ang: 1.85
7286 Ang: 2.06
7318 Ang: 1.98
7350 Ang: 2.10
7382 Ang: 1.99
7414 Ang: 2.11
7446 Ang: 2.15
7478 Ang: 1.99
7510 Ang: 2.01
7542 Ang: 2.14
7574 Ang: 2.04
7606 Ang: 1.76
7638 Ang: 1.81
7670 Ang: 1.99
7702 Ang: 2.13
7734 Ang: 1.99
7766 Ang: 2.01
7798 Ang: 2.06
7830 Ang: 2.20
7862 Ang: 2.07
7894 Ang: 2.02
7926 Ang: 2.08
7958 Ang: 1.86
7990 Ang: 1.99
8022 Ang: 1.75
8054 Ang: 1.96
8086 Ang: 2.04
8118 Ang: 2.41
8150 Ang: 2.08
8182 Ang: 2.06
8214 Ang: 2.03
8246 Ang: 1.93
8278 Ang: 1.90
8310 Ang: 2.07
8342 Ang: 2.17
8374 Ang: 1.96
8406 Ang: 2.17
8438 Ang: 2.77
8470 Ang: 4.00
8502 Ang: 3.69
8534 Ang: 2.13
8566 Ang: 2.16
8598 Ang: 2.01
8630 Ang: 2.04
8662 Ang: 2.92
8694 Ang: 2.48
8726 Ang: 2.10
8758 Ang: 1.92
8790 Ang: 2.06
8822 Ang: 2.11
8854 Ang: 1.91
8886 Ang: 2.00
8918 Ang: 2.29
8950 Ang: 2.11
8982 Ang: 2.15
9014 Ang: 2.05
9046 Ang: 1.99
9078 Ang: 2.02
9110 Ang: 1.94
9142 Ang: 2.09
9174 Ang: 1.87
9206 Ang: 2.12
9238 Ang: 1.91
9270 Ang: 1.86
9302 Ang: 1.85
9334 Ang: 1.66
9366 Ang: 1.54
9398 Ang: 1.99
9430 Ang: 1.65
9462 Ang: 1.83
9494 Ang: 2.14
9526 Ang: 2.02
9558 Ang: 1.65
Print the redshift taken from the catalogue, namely 0.29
